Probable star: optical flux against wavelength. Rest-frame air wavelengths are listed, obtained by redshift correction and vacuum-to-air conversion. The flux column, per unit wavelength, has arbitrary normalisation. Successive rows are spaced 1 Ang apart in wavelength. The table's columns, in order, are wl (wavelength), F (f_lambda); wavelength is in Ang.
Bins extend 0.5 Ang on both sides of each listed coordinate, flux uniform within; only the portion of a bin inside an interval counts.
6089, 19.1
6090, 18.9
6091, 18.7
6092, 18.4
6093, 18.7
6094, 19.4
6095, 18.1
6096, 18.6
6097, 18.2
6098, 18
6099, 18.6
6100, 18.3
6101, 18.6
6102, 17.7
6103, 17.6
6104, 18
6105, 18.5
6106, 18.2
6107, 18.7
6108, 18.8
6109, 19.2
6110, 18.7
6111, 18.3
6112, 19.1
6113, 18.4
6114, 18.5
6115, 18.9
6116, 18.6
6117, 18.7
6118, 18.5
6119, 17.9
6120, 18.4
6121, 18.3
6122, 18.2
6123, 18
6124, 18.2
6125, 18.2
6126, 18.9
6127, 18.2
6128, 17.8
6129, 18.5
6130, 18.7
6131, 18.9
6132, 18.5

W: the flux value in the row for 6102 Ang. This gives 17.7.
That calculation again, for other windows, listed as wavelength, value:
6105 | 18.5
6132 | 18.5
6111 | 18.3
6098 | 18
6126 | 18.9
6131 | 18.9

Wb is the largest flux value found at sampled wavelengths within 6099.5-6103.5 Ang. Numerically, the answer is 18.6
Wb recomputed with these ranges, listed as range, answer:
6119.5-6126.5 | 18.9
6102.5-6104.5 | 18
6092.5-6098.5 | 19.4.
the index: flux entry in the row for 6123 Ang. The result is 18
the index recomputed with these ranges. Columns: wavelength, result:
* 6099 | 18.6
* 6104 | 18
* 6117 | 18.7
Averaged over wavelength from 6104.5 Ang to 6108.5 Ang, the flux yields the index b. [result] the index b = 18.6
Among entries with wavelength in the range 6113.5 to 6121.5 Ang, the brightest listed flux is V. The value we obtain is 18.9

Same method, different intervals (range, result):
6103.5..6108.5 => 18.8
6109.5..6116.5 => 19.1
